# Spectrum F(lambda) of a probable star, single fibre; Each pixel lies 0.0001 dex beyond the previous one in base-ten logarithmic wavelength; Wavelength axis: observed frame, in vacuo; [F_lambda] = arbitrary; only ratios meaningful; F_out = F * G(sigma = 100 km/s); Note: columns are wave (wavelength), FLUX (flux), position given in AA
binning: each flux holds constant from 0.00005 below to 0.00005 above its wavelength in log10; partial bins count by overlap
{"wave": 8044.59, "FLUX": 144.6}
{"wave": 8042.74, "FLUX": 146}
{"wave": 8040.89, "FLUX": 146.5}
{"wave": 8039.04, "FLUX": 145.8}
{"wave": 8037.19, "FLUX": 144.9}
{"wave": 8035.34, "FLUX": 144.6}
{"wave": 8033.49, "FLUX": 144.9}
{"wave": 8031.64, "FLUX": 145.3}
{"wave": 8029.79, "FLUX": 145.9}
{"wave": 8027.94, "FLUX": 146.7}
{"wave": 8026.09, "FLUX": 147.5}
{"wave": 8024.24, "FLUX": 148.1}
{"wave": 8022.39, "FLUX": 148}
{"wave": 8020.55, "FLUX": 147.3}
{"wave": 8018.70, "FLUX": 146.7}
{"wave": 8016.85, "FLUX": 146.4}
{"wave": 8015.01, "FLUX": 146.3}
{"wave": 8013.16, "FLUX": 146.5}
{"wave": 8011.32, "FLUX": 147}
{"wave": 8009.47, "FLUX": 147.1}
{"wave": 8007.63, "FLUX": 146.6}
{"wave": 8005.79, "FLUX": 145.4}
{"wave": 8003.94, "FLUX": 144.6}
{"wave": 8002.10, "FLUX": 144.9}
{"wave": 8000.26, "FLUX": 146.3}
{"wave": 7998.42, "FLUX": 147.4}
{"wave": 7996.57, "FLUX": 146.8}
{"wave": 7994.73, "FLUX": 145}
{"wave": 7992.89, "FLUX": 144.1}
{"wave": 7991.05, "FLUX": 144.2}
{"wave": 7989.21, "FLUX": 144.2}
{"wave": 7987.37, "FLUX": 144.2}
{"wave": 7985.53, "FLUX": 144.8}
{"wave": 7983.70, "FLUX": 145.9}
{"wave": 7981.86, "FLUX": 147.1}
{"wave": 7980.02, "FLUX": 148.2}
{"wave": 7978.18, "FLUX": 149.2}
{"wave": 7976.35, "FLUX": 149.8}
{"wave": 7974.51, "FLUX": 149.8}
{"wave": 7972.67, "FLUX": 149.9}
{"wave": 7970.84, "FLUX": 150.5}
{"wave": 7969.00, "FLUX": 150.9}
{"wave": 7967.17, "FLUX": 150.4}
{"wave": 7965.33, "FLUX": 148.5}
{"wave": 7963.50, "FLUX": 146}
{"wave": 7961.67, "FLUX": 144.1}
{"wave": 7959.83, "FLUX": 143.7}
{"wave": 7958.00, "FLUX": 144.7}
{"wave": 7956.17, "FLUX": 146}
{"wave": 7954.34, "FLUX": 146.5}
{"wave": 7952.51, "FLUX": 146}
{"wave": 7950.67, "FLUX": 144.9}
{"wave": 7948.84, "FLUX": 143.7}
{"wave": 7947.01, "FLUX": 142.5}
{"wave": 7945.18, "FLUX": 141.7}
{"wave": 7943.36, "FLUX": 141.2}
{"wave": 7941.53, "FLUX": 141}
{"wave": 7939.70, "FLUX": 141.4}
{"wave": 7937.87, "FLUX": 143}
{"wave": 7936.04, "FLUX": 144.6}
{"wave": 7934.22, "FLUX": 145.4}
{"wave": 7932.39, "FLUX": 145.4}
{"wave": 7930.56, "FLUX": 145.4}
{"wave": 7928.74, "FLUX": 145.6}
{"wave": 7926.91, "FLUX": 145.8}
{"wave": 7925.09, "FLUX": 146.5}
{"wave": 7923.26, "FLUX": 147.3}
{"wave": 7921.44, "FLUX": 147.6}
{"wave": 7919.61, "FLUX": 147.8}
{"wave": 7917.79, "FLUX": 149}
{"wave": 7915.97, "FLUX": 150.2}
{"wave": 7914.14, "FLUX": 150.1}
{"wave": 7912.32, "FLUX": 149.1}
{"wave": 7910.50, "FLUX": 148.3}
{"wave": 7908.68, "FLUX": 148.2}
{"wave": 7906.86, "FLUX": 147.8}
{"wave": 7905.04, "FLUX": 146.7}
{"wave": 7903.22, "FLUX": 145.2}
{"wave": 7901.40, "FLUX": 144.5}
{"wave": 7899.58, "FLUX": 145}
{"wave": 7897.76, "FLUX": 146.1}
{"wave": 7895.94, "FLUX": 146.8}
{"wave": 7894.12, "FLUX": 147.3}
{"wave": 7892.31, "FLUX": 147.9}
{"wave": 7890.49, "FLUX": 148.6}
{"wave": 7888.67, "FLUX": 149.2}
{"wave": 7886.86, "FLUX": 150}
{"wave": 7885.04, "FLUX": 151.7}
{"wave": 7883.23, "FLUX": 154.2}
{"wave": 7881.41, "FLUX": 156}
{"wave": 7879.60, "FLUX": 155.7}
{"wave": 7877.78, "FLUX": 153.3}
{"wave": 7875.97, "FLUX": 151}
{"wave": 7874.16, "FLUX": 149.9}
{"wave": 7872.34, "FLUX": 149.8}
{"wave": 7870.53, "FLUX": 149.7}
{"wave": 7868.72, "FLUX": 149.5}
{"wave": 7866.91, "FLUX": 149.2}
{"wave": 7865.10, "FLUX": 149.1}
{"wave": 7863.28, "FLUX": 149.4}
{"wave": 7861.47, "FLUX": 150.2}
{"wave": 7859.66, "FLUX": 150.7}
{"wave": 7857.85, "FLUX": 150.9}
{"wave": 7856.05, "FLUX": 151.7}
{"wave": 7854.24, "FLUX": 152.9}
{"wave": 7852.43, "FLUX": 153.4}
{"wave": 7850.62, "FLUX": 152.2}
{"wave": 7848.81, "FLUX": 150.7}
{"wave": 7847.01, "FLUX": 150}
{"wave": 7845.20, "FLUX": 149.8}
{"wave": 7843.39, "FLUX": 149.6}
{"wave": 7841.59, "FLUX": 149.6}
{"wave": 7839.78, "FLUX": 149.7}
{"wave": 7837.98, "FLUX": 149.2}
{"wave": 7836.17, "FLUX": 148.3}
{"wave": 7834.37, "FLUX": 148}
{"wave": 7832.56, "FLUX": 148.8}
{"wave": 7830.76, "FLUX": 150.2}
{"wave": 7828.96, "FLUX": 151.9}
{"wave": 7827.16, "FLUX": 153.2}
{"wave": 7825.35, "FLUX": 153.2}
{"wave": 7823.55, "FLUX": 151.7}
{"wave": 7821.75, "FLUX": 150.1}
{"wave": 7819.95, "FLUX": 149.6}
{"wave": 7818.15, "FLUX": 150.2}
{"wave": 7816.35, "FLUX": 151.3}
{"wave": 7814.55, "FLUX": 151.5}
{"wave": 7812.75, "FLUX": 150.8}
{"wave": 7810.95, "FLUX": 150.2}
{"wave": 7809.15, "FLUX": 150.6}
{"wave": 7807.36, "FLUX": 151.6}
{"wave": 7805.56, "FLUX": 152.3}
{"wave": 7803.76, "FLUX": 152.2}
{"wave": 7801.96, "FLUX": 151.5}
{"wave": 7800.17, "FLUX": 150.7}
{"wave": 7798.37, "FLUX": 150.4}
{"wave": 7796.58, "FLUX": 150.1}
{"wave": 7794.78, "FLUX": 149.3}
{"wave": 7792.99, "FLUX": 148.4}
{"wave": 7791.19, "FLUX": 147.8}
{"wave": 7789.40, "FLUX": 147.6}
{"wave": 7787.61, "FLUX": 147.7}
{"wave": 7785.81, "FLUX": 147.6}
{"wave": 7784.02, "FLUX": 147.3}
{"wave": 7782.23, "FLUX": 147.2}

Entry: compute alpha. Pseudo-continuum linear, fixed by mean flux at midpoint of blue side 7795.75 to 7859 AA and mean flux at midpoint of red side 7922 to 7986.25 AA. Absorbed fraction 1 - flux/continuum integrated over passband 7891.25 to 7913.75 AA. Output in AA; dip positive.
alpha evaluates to 0.1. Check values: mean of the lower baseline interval 151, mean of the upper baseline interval 146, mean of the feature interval 147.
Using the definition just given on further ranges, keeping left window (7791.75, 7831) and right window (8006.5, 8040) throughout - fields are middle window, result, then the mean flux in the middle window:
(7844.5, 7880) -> -0.2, 151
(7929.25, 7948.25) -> 0.6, 143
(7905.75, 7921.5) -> 0.0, 149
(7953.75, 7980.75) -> -0.1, 148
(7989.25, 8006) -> 0.2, 145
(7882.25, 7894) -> -0.1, 150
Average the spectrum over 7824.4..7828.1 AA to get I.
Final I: 153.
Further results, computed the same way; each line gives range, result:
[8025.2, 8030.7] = 147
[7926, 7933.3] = 146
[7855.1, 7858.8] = 152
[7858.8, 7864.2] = 150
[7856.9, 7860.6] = 151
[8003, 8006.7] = 145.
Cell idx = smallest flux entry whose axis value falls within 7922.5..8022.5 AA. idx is 141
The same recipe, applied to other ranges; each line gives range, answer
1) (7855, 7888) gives 149.1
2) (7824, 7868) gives 148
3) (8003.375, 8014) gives 144.6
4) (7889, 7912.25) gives 144.5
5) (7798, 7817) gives 150.2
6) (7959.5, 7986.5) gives 143.7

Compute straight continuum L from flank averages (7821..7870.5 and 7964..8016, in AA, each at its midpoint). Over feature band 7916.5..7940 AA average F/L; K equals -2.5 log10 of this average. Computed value 0.02 mag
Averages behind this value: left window 150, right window 147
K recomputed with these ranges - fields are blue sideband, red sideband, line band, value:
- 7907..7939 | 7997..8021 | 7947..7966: 0.01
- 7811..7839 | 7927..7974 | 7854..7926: -0.01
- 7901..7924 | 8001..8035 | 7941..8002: 0.01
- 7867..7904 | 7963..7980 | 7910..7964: 0.03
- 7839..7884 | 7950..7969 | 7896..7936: 0.01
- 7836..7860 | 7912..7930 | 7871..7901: -0.01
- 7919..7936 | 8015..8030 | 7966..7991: -0.01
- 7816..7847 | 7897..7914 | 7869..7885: -0.03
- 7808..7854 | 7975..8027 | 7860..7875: 0.00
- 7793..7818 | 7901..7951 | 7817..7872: -0.01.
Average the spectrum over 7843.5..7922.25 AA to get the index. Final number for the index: 150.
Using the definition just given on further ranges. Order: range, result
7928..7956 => 144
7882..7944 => 147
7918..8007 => 146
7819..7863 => 151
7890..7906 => 146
